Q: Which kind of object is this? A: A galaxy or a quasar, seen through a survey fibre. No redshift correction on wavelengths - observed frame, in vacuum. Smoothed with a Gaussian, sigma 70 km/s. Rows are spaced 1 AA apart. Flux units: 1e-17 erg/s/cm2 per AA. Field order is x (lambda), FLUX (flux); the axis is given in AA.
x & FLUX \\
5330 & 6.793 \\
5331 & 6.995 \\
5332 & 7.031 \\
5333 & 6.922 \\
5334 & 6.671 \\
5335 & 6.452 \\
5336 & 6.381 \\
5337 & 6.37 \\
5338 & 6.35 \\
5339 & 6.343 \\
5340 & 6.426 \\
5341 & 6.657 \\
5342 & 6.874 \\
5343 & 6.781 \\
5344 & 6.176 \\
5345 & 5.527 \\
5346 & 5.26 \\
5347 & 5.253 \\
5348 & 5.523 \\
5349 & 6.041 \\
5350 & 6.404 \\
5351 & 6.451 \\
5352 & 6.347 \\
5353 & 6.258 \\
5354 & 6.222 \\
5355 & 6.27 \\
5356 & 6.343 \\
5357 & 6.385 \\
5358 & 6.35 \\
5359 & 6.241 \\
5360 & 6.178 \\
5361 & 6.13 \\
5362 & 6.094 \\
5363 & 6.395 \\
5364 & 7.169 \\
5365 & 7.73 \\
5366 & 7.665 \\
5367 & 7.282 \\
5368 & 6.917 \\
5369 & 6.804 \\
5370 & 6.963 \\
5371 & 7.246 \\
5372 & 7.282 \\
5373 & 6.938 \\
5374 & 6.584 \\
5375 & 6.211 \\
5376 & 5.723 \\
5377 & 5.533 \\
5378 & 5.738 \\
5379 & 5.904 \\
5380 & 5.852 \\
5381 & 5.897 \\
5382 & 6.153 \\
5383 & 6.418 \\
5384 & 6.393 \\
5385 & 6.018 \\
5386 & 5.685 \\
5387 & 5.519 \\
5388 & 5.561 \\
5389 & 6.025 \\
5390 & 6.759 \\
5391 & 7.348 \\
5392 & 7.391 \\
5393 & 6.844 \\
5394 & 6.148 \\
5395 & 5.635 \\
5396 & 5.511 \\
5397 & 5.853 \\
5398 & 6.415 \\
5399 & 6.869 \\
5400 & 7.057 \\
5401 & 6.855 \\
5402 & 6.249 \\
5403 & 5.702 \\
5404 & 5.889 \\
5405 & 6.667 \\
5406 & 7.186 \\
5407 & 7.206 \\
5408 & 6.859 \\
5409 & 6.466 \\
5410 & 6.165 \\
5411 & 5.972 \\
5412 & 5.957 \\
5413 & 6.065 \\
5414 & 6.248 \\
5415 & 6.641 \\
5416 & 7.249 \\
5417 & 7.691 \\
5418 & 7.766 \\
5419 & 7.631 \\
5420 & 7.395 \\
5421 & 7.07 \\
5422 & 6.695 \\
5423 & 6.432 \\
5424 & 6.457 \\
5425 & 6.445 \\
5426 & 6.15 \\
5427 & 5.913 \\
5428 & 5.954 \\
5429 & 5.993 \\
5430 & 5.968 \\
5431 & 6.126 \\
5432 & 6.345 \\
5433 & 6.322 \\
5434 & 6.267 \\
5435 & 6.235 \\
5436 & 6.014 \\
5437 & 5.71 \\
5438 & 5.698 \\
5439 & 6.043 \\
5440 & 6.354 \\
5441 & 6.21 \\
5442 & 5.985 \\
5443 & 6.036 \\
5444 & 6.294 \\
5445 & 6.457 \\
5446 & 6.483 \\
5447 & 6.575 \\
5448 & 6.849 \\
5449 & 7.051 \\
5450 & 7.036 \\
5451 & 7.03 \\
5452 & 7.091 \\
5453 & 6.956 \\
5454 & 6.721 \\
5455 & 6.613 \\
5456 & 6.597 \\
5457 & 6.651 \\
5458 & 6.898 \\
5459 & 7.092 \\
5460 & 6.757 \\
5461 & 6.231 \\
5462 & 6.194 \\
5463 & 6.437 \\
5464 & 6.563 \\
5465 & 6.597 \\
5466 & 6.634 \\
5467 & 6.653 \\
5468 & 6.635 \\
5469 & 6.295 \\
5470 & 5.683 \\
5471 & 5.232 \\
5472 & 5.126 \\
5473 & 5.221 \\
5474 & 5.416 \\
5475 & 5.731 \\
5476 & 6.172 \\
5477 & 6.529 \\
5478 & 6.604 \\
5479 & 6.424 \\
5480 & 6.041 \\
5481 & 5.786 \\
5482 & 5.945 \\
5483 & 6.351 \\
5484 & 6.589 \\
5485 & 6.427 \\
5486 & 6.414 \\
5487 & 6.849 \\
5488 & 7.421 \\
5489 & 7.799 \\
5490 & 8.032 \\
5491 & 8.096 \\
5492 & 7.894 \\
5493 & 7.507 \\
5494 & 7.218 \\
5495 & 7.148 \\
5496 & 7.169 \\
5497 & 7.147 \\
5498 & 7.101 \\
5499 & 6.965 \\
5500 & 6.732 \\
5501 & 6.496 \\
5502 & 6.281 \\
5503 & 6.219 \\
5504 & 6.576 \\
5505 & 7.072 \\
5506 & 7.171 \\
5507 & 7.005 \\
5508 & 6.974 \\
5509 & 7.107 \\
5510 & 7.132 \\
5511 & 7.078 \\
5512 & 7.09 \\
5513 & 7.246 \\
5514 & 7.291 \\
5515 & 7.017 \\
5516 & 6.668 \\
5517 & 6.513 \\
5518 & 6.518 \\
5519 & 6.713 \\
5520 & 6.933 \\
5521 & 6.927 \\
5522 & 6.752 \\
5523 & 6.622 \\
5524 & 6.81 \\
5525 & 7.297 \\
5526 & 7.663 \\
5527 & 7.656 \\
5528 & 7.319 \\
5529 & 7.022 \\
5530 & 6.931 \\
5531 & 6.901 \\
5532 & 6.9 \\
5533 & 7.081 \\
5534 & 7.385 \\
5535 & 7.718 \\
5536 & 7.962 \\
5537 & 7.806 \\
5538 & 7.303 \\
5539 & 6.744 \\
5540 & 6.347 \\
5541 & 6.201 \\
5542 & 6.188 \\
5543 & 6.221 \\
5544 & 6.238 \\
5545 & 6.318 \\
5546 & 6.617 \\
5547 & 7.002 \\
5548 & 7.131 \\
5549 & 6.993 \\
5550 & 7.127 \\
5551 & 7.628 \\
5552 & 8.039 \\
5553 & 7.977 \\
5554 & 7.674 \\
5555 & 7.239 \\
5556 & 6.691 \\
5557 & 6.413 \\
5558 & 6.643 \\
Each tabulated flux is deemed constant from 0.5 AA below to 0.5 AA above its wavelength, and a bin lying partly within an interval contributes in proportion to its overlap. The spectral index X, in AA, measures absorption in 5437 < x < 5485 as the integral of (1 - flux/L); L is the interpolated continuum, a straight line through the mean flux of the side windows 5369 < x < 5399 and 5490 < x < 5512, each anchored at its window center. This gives 3.20 AA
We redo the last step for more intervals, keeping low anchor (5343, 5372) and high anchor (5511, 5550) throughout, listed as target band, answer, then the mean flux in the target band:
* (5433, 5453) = 0.87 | 6.4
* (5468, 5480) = 1.57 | 5.9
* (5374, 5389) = 1.34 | 5.93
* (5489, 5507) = -0.71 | 7.12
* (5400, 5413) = 0.28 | 6.44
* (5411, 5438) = 0.69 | 6.47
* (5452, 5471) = 0.56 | 6.55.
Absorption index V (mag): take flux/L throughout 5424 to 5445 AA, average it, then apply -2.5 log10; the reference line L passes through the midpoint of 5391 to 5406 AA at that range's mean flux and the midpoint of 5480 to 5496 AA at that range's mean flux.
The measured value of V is 0.09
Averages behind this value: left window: 6.42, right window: 7.01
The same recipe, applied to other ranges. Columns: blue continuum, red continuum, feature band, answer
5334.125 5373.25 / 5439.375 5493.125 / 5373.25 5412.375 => 0.04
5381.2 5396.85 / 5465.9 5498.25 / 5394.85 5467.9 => -0.02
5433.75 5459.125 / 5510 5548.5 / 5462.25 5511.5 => 0.01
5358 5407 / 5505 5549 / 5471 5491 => 0.07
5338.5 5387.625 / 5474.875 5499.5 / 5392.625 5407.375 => 0.02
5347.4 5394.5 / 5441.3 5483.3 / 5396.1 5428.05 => -0.03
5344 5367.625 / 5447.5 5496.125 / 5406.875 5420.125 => -0.05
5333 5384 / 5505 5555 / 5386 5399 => 0.05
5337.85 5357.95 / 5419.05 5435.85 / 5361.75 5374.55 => -0.13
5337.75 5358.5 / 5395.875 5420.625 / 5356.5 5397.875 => 0.00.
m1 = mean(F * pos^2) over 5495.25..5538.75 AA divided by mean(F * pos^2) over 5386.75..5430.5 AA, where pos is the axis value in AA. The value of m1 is 1.12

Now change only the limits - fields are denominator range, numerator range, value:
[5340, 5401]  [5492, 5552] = 1.16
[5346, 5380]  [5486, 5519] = 1.16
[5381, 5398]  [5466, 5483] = 1.00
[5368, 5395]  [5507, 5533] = 1.16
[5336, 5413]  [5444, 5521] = 1.09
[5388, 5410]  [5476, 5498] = 1.10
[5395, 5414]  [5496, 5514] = 1.13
